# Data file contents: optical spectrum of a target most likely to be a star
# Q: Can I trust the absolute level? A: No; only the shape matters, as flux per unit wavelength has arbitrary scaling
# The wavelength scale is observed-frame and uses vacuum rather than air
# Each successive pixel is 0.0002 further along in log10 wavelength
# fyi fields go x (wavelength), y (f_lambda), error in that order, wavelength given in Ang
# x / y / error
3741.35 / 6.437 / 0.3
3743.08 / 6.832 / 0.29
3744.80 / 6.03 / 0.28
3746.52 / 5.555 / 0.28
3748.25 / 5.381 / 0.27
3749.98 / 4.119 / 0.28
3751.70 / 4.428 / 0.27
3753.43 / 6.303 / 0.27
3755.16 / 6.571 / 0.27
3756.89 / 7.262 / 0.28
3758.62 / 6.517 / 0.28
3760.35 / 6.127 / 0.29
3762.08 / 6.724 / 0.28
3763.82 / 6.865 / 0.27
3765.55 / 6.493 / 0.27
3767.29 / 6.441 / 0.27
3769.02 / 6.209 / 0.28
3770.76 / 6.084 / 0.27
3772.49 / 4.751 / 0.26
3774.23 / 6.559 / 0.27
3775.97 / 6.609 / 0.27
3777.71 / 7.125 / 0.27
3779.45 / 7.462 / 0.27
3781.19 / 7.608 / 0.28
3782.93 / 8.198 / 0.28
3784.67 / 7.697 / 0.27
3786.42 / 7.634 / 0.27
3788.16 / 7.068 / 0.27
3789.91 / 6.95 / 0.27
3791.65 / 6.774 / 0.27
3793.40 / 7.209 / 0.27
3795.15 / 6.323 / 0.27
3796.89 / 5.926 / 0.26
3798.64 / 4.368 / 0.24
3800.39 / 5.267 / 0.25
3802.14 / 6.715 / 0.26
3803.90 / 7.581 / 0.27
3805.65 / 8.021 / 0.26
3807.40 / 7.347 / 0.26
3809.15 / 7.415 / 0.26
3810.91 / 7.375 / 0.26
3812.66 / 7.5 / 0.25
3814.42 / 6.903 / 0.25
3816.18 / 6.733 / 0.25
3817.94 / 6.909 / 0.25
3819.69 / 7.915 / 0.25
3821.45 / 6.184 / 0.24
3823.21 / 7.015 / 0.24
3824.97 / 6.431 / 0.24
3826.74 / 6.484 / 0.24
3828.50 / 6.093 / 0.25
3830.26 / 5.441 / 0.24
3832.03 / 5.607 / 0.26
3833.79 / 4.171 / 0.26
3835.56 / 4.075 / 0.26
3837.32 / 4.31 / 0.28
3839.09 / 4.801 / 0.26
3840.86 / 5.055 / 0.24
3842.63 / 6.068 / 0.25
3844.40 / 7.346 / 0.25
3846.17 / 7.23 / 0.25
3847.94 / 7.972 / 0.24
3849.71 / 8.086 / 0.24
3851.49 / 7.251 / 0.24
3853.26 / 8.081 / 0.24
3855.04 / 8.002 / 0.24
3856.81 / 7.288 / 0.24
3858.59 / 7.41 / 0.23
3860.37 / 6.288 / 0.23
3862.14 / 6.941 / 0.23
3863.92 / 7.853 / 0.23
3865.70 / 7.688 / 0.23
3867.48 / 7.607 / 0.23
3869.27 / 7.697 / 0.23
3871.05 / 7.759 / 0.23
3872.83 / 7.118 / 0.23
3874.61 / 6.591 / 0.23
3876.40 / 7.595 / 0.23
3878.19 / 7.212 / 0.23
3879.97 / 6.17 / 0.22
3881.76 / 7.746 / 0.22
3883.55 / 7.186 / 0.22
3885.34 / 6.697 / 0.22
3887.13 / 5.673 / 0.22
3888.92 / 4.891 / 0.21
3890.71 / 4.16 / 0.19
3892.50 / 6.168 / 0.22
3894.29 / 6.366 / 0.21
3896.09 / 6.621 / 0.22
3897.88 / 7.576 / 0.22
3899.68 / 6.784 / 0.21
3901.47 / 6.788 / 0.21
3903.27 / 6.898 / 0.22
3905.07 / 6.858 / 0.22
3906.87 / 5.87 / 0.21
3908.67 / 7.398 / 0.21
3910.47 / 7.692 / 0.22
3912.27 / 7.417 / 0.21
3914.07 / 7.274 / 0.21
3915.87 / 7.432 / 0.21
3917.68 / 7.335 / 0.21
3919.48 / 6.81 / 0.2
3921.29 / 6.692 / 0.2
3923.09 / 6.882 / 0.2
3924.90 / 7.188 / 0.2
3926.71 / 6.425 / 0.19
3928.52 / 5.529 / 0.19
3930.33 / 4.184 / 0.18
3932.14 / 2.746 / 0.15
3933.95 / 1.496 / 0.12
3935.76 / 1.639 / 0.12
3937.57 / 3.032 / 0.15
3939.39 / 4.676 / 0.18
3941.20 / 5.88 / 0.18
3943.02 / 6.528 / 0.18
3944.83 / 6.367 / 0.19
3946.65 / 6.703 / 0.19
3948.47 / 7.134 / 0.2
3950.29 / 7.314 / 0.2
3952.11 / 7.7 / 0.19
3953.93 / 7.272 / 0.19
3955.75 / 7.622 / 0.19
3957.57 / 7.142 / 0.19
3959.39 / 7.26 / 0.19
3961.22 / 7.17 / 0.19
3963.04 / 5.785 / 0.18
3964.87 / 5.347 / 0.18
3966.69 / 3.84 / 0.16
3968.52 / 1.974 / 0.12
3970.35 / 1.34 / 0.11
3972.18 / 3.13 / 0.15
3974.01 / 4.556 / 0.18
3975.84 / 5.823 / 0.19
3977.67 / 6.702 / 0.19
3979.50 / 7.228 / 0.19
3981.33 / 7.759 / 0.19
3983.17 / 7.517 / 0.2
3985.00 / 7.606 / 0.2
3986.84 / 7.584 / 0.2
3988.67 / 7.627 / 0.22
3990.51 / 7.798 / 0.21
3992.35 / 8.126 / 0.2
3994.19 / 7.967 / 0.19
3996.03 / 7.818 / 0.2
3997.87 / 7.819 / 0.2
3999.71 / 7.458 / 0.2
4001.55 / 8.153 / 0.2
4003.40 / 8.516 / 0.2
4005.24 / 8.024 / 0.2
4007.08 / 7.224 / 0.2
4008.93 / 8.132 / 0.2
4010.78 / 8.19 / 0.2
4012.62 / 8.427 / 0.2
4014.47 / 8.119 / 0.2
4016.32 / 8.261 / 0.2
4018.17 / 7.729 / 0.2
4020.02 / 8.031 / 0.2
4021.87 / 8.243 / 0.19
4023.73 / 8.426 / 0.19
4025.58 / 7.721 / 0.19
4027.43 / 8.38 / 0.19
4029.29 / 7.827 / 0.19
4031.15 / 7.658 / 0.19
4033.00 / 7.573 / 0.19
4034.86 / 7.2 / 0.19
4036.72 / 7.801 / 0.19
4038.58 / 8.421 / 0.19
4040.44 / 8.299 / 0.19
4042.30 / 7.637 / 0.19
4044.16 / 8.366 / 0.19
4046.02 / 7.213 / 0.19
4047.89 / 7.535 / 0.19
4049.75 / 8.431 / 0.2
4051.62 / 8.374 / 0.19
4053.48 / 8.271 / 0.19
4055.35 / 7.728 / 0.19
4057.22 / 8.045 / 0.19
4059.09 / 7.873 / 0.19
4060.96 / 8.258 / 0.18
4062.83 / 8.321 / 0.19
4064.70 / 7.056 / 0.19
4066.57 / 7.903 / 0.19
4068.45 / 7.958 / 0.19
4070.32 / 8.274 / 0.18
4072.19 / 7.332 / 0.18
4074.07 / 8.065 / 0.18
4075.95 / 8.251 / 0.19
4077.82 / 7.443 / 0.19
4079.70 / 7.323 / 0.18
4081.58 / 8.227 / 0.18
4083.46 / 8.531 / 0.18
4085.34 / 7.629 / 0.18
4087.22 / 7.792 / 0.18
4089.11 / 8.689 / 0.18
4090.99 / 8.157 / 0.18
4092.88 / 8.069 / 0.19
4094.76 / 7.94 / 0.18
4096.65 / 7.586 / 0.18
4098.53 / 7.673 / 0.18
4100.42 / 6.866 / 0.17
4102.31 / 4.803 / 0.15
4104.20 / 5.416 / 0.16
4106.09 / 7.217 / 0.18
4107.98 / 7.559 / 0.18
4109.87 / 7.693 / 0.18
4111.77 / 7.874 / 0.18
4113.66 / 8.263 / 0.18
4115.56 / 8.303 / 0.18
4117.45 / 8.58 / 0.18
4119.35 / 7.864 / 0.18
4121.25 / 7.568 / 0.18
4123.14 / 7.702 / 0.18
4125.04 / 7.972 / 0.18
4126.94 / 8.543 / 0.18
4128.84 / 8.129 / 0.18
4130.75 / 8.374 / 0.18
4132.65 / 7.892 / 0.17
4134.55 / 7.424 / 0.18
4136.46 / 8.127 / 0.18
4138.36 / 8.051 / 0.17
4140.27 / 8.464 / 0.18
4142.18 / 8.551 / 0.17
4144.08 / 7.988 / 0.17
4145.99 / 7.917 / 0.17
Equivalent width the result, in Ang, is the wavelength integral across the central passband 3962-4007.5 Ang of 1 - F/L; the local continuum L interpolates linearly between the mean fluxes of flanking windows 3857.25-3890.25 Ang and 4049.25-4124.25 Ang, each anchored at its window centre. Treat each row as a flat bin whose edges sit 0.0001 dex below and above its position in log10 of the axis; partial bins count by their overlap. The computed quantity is 5.47 Ang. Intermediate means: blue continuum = 6.97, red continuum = 7.77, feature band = 6.51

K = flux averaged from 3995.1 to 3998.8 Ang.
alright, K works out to 7.82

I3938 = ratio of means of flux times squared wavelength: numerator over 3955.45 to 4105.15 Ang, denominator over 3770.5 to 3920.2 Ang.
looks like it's 1.2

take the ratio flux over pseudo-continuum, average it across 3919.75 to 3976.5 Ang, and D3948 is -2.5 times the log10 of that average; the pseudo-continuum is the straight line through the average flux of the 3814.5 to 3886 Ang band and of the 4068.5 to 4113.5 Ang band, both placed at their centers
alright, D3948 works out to 0.30 mag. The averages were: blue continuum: 6.76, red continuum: 7.6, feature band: 5.38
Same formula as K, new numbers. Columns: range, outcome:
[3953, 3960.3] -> 7.33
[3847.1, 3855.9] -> 7.87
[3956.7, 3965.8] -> 6.53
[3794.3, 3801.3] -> 5.48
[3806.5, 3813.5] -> 7.42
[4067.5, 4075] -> 7.9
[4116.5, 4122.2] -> 8.02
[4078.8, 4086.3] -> 7.93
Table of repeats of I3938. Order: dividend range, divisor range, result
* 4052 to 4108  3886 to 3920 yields 1.26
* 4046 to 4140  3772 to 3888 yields 1.31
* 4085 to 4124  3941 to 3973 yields 1.39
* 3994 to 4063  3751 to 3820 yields 1.34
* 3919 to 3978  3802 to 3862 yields 0.86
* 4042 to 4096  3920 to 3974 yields 1.57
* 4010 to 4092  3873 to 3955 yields 1.37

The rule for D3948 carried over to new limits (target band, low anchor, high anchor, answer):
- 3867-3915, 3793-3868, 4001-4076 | 0.037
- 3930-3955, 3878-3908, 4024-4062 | 0.310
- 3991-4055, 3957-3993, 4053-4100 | -0.155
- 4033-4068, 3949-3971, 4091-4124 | -0.154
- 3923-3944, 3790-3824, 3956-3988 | 0.296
